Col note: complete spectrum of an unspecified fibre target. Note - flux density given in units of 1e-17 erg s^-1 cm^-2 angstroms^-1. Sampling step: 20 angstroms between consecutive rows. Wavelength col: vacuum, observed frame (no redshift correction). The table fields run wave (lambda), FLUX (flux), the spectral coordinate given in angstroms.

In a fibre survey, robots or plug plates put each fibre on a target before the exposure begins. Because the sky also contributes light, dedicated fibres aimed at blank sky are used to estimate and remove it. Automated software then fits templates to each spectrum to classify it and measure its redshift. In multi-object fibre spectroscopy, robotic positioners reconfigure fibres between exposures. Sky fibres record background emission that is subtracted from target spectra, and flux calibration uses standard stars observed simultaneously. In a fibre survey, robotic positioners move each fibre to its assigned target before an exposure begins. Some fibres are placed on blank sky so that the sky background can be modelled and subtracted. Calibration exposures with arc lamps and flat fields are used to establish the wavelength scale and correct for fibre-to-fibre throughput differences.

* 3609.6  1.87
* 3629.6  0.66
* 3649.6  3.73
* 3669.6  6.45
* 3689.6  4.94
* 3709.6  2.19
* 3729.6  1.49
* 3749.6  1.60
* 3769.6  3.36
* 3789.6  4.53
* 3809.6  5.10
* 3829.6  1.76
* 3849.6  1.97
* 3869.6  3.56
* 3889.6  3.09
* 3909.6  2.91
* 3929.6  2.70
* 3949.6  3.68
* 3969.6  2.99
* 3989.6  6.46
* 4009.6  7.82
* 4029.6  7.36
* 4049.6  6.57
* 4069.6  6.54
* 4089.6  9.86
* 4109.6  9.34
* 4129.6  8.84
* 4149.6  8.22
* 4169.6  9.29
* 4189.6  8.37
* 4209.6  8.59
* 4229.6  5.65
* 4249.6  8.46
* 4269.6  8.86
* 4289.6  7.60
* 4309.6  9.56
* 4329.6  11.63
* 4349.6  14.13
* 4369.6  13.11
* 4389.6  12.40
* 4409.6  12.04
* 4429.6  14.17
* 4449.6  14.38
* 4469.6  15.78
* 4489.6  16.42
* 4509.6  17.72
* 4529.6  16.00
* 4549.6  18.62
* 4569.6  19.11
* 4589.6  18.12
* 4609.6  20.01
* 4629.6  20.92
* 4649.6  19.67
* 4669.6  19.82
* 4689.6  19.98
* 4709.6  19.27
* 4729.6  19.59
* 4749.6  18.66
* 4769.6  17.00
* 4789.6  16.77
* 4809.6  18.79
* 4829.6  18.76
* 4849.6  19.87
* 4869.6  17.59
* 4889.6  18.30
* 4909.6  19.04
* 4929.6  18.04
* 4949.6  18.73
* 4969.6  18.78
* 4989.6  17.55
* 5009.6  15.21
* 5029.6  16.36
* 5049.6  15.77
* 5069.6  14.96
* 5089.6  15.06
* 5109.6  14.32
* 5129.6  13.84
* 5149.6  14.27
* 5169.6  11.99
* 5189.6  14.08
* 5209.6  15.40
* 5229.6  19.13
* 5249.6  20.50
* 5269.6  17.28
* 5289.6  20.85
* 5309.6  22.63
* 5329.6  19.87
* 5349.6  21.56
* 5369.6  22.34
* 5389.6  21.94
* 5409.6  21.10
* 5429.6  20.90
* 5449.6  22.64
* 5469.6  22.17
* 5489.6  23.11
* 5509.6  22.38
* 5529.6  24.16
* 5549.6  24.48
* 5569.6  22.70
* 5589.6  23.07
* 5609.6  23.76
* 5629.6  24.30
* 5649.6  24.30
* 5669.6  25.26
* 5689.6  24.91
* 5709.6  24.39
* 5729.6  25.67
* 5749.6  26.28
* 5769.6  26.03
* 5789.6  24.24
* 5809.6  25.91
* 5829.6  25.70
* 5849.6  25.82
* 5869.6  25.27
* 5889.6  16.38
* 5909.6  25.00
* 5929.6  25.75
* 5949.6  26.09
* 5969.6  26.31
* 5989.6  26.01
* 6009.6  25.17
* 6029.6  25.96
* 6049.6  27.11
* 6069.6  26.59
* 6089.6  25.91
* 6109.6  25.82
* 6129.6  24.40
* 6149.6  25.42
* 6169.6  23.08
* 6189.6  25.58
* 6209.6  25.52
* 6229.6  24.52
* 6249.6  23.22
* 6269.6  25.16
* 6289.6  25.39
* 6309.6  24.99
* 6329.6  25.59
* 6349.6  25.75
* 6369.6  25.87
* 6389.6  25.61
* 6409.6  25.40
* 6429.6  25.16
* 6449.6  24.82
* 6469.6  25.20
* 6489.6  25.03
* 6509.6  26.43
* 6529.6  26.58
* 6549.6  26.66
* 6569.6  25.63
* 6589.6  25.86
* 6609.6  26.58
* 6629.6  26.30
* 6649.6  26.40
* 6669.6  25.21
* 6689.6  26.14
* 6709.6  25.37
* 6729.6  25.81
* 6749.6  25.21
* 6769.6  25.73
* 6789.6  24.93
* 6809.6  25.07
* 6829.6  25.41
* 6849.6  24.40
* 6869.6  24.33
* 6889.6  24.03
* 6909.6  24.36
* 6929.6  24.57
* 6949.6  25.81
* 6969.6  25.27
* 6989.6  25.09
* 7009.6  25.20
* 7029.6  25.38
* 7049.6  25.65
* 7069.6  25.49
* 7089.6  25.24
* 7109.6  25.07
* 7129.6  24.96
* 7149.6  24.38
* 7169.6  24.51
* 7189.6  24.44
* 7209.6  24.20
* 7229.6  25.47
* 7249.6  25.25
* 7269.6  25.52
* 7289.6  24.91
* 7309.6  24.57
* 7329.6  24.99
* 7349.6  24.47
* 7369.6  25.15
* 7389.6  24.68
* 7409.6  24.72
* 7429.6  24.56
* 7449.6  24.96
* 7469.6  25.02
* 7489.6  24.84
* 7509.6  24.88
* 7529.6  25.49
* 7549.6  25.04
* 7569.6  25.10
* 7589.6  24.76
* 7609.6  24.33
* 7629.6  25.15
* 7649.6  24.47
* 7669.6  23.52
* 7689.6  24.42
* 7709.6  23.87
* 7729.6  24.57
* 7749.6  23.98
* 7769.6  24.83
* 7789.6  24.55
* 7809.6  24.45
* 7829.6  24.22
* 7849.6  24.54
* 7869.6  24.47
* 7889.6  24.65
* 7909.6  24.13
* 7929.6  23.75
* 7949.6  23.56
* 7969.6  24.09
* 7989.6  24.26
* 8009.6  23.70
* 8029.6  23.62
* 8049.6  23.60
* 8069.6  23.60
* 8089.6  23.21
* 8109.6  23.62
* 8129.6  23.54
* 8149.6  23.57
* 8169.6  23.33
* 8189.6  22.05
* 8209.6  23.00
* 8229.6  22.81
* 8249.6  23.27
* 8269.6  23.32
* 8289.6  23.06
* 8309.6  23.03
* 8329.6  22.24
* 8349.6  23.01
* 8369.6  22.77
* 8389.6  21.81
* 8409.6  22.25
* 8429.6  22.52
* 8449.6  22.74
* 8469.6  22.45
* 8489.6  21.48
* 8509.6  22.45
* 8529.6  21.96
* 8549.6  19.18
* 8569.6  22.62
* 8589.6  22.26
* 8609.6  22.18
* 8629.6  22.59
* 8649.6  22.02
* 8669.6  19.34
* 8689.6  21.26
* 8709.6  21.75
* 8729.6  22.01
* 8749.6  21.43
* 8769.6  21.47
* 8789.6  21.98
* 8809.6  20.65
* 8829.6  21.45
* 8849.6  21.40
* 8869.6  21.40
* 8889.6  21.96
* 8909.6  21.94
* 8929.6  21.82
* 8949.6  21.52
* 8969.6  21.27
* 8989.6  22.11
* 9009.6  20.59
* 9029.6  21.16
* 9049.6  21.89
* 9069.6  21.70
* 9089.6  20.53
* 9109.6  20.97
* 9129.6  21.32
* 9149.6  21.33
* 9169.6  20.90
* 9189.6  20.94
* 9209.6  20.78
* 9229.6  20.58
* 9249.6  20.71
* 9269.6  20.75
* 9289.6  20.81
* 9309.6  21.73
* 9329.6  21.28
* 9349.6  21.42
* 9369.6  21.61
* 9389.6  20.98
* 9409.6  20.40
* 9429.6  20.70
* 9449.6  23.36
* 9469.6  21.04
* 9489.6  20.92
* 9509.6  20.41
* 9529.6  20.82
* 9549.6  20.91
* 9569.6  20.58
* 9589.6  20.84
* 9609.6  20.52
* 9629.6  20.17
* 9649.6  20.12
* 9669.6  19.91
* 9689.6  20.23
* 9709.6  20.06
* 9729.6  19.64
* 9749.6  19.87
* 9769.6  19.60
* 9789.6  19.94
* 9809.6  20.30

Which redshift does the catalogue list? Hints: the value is 0.000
